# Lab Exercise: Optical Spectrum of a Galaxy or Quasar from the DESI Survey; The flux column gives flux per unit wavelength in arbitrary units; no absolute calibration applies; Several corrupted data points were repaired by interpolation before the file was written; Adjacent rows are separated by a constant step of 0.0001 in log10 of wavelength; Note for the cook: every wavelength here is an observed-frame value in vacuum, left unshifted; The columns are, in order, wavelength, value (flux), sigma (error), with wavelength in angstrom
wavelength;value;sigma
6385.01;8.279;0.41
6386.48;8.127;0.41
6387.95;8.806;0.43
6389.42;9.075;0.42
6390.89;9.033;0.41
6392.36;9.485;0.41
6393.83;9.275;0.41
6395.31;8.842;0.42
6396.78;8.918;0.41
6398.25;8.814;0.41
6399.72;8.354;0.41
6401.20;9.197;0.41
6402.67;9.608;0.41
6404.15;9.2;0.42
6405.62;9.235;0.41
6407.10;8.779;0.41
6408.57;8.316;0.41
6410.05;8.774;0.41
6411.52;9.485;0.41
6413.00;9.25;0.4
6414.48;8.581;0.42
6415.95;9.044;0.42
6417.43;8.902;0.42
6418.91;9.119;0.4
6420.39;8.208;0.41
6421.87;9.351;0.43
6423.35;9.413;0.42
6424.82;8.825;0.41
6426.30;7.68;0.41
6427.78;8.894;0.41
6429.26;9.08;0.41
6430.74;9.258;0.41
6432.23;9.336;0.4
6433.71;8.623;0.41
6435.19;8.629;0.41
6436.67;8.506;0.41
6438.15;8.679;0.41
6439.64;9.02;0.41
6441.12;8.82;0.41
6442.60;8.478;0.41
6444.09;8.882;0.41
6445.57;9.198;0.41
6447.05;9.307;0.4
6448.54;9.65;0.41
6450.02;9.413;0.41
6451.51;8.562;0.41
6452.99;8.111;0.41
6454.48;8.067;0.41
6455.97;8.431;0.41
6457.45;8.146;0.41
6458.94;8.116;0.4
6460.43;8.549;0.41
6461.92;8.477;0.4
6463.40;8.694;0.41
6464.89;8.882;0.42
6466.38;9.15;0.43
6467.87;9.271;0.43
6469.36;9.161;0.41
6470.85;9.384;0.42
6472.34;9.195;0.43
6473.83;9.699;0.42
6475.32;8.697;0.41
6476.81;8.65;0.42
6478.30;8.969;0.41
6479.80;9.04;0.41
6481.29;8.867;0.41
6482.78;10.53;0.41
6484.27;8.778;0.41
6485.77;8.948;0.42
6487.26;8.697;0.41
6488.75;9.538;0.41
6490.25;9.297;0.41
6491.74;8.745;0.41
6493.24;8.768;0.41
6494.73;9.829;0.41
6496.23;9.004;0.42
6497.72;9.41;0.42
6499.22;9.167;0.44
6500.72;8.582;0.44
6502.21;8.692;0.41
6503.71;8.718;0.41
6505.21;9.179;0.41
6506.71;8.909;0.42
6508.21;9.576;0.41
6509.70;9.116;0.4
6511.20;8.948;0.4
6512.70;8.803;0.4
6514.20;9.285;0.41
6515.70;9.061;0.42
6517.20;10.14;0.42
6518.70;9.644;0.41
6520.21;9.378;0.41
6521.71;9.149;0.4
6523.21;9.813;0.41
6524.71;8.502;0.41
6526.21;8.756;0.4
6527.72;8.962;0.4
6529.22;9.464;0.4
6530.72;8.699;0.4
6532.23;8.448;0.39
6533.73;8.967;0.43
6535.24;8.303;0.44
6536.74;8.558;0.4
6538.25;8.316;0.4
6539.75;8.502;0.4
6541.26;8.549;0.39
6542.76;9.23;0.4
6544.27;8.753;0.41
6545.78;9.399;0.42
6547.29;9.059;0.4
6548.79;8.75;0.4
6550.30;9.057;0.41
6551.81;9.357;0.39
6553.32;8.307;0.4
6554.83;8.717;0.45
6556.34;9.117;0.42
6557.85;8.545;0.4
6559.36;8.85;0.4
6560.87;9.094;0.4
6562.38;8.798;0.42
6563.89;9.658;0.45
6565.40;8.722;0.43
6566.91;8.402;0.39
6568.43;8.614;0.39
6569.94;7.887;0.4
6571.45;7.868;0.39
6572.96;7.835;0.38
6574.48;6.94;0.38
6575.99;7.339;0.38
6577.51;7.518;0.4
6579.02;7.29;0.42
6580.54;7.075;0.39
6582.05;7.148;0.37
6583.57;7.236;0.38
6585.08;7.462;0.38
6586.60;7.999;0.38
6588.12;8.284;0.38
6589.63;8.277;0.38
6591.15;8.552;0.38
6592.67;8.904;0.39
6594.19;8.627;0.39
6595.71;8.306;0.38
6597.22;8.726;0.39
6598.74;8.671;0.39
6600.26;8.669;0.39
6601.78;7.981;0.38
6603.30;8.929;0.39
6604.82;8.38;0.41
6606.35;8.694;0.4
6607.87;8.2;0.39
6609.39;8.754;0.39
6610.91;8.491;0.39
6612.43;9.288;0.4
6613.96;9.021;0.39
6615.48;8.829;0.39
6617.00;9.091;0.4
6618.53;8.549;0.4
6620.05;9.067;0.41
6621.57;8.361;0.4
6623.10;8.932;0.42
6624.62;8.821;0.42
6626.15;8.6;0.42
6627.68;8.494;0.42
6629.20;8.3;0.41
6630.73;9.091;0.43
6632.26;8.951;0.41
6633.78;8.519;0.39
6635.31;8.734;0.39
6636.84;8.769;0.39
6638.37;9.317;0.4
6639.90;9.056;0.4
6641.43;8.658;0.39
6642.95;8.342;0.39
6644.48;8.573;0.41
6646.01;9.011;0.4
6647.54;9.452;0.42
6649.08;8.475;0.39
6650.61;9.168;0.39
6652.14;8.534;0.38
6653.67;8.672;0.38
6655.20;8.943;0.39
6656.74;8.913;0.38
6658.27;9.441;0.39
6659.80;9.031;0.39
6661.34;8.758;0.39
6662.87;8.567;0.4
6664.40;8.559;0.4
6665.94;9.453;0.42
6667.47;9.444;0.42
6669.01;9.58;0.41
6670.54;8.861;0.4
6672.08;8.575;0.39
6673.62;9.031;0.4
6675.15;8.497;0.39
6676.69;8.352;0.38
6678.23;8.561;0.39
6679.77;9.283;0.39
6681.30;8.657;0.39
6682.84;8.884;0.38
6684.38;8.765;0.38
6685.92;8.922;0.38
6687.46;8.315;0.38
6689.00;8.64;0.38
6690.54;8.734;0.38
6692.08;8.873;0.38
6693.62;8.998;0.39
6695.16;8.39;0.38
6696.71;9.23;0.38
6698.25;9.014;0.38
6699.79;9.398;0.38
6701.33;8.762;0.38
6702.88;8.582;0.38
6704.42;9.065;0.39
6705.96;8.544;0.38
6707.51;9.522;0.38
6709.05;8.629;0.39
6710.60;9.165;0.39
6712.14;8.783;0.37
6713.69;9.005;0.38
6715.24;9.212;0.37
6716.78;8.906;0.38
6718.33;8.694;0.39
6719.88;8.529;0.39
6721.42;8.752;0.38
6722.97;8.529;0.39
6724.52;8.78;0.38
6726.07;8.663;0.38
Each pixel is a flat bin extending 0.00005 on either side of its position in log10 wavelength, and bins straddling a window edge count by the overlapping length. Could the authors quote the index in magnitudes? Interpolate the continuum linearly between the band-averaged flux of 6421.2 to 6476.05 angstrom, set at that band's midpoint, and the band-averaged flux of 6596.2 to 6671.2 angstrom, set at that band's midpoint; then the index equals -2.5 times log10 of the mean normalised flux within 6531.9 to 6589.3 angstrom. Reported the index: 0.06 mag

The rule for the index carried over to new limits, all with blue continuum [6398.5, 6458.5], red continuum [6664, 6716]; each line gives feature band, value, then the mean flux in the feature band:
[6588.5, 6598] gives 0.04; 8.56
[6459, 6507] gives -0.02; 9.03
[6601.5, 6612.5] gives 0.04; 8.57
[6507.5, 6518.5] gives -0.05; 9.3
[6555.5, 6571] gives 0.02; 8.75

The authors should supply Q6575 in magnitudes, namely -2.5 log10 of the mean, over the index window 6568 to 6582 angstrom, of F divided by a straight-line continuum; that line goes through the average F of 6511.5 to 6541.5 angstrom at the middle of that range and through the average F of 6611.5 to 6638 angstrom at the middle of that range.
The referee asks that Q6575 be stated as 0.18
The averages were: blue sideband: 8.97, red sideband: 8.79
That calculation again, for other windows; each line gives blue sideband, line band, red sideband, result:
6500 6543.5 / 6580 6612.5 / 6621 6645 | 0.07 mag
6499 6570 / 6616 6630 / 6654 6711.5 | 0.03 mag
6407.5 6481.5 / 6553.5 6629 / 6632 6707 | 0.06 mag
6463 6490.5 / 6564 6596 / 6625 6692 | 0.13 mag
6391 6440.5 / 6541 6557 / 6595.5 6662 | -0.01 mag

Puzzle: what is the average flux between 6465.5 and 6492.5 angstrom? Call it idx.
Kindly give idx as 9.14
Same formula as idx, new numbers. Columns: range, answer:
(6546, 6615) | 8.4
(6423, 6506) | 8.92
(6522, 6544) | 8.8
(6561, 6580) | 8.09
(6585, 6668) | 8.73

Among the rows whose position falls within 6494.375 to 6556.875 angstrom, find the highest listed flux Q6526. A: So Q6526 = 10.14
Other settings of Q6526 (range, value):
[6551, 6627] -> 9.658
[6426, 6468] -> 9.65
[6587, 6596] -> 8.904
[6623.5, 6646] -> 9.317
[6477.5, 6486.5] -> 10.53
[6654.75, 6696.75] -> 9.58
